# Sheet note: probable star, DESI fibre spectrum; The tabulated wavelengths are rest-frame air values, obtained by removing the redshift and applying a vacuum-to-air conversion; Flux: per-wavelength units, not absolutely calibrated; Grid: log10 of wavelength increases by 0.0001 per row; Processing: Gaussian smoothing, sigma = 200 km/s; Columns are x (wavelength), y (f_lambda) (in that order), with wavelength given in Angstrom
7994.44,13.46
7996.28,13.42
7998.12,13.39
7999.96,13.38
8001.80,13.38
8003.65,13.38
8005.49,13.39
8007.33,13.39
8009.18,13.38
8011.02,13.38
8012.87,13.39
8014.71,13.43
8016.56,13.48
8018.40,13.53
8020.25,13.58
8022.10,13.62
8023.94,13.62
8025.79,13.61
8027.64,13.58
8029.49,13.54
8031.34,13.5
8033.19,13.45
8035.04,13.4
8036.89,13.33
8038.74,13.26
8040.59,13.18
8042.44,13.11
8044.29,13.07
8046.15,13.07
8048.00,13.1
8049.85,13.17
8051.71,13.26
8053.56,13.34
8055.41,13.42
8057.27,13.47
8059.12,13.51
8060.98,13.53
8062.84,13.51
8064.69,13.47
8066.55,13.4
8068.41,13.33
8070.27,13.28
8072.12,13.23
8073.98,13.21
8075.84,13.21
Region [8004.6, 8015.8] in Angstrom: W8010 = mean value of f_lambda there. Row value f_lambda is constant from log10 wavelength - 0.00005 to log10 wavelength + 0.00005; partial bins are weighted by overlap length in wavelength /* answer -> 13.4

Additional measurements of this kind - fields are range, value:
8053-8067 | 13.5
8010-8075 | 13.4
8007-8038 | 13.5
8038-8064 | 13.3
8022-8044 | 13.4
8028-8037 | 13.5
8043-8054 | 13.2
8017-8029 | 13.6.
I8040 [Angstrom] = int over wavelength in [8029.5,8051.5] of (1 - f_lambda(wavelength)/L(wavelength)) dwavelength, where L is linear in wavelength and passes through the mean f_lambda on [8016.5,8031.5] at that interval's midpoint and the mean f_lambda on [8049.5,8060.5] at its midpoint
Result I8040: 0.4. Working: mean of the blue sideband 13.6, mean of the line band 13.3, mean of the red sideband 13.4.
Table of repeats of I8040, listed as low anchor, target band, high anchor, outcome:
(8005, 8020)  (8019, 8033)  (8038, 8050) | -0.3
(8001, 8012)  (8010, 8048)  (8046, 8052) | -0.4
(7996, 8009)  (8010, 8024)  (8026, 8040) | -0.1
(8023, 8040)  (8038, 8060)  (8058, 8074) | 0.3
